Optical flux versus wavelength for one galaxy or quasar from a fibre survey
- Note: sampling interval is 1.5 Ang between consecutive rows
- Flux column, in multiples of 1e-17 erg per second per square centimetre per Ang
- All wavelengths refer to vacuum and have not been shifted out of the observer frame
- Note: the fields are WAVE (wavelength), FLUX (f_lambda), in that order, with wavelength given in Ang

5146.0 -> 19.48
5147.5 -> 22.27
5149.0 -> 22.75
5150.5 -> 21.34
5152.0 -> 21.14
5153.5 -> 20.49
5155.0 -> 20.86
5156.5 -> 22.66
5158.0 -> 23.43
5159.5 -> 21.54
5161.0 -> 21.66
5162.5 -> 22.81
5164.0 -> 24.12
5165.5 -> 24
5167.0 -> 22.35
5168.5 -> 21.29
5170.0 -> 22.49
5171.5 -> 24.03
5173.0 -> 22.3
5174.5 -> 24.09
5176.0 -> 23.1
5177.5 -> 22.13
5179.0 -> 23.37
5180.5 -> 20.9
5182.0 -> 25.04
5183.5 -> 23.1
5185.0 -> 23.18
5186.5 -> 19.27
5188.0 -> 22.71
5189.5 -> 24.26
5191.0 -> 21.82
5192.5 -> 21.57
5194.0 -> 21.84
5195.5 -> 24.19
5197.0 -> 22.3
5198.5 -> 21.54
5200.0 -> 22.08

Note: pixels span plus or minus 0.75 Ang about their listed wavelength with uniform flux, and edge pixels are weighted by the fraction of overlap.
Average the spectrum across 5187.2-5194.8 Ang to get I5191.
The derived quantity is 22.4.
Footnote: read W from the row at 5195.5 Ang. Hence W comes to 24.19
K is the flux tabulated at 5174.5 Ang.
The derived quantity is 24.09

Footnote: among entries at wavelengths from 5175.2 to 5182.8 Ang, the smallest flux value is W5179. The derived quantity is 20.9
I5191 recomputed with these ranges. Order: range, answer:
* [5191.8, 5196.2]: 22.5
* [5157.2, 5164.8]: 22.7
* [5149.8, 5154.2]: 21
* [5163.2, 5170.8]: 22.9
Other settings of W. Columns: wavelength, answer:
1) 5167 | 22.35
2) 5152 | 21.14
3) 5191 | 21.82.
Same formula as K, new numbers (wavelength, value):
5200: 22.08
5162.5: 22.81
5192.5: 21.57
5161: 21.66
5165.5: 24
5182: 25.04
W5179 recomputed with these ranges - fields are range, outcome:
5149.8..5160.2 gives 20.49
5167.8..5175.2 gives 21.29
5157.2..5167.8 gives 21.54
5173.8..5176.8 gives 23.1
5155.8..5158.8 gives 22.66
